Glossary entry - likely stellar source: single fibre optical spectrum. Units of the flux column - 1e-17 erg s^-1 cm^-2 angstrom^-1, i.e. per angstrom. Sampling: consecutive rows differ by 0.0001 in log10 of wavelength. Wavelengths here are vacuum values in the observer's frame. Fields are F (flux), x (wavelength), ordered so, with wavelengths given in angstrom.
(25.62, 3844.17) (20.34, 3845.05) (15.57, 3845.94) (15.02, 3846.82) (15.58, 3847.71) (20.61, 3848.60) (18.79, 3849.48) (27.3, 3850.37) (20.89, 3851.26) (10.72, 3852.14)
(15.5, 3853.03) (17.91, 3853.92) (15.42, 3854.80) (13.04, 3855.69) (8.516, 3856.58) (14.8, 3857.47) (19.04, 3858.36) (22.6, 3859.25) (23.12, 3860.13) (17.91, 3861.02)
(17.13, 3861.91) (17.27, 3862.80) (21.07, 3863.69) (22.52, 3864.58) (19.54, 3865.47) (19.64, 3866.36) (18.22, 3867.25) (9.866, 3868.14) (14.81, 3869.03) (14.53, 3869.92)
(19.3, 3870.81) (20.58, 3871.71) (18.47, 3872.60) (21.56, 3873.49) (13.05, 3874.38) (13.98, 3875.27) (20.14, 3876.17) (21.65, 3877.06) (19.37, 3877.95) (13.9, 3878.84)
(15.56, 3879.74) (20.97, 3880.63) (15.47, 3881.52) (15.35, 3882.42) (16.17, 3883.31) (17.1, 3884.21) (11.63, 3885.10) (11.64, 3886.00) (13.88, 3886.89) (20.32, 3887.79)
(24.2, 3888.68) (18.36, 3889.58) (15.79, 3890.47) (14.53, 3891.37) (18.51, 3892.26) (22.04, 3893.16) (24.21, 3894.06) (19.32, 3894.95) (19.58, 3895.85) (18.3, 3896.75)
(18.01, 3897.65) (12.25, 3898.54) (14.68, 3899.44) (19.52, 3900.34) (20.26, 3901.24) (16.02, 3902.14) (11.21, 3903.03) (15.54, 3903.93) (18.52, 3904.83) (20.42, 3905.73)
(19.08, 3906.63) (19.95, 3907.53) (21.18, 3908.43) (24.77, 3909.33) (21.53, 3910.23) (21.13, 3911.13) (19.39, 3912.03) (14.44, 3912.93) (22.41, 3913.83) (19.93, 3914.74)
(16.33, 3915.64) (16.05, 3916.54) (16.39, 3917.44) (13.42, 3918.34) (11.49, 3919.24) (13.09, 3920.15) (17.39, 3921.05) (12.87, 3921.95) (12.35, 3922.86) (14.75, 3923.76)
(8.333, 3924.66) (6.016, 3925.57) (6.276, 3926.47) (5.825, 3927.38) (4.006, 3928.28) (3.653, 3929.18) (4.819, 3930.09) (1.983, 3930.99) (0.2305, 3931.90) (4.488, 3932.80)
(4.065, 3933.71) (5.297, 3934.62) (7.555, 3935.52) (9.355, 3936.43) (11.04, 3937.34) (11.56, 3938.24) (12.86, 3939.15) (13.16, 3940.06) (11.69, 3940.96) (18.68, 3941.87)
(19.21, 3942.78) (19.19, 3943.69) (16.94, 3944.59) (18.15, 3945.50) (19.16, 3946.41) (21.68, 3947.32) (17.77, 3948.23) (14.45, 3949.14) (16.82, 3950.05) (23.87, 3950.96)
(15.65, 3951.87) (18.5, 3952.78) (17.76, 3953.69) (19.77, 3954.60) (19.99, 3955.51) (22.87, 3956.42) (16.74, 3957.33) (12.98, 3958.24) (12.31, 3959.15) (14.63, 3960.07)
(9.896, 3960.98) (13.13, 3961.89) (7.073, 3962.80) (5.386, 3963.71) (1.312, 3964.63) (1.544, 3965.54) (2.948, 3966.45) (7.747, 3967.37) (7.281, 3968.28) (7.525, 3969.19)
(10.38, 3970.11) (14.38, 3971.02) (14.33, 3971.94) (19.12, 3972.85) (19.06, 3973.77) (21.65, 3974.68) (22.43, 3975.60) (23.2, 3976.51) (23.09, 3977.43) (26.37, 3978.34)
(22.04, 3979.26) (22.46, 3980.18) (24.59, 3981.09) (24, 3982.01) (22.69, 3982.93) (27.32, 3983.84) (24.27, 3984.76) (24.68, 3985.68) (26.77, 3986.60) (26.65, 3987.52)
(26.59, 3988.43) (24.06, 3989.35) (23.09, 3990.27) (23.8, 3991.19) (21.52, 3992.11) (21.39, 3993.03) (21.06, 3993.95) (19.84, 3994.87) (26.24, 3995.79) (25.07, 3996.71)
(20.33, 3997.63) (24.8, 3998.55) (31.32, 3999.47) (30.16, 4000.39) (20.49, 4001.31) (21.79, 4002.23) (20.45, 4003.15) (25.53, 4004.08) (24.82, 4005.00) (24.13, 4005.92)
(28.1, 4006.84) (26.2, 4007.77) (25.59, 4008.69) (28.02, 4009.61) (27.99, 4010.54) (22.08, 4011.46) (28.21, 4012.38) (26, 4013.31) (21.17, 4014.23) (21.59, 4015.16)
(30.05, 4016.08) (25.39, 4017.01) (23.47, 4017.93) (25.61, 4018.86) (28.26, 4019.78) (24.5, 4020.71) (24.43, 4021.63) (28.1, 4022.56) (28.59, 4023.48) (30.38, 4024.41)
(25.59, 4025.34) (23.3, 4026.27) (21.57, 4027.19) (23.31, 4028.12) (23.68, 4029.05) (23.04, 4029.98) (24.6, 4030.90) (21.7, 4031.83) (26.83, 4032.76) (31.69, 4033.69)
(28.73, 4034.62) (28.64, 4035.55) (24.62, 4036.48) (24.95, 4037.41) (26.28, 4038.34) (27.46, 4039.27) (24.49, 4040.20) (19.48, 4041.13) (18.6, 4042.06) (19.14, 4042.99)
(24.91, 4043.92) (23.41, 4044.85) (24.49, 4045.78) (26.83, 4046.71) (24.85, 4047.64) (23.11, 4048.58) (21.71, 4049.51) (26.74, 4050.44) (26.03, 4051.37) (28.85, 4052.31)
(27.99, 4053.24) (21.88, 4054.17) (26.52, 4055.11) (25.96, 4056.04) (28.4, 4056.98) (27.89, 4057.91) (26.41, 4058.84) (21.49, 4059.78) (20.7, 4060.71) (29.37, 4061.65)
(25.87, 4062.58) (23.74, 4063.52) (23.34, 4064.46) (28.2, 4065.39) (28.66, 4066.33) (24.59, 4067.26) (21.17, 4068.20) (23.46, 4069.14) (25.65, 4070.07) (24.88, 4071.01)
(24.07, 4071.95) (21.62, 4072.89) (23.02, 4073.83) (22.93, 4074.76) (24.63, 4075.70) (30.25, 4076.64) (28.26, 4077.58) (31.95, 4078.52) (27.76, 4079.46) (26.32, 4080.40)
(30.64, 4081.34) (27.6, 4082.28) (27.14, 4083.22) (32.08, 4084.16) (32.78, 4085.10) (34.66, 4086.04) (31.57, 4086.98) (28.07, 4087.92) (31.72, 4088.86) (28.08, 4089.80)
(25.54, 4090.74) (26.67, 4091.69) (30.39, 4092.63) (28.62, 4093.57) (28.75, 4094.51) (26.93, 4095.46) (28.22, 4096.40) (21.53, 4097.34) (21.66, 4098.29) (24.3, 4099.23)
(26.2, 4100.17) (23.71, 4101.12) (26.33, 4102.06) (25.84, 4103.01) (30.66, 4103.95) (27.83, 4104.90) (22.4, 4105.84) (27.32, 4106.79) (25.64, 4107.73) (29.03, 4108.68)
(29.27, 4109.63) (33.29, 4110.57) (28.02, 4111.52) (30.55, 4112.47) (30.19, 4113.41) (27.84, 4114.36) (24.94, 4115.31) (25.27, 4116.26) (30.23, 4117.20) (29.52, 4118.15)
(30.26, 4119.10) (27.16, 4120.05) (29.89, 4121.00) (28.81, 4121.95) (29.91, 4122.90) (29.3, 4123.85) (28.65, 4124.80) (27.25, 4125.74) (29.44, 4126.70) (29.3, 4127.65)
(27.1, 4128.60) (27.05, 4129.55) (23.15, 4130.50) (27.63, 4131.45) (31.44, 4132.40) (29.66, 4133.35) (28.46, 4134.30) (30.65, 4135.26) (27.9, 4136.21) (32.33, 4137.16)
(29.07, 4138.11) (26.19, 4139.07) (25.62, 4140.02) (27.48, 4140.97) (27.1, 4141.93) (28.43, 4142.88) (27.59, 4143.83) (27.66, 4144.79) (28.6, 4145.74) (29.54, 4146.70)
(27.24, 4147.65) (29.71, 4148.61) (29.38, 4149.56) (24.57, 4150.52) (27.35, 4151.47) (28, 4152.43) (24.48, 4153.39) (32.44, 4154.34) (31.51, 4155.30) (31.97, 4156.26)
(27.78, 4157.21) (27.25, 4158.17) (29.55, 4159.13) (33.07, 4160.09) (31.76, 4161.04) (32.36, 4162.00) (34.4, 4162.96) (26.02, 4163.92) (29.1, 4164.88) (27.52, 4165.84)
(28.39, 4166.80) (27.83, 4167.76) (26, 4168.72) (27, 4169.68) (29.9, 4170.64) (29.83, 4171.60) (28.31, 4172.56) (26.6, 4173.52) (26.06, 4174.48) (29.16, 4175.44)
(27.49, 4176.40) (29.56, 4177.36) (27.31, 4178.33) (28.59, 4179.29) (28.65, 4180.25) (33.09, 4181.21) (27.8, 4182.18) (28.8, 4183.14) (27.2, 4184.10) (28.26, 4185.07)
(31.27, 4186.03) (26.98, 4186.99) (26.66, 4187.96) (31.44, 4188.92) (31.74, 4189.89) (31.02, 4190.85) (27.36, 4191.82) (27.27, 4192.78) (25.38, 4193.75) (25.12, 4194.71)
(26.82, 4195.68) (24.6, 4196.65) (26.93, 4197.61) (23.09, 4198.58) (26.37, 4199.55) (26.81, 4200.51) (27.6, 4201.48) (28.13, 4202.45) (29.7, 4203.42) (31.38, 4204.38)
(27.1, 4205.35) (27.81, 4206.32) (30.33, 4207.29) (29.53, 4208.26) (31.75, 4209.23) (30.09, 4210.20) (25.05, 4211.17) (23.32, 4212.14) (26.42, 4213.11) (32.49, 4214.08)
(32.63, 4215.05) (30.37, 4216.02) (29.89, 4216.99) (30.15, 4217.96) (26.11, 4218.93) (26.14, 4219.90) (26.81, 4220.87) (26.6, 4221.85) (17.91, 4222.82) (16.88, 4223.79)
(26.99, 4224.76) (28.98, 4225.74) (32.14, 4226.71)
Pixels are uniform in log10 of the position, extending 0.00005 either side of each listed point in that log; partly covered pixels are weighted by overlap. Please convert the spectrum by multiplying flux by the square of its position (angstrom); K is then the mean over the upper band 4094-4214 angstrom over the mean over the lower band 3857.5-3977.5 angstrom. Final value 2.07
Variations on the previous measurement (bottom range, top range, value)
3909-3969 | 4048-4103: 2.20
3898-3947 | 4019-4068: 1.96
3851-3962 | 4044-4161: 1.92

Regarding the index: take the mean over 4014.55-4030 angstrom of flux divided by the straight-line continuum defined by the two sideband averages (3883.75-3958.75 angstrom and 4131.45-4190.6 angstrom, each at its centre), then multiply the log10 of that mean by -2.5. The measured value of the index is -0.21 mag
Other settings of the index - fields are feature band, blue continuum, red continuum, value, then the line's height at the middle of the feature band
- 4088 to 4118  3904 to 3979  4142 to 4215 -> -0.148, 23.9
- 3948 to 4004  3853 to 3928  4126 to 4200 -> 0.092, 20.5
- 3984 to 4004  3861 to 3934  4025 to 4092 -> -0.108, 21.8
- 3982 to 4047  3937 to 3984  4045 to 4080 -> -0.187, 21.1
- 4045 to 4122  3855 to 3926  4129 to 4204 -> -0.079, 25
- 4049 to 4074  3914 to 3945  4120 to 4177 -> -0.166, 21.6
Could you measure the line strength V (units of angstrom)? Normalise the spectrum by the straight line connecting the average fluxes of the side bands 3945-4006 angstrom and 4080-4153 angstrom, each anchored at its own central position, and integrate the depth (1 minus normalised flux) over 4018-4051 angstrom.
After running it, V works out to -3.0 angstrom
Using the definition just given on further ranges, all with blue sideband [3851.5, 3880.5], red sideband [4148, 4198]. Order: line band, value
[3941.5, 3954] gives 1.2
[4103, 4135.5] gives -2.2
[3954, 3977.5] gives 8.5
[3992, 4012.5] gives -2.1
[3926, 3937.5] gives 8.5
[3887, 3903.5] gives 0.2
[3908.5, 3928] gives 4.2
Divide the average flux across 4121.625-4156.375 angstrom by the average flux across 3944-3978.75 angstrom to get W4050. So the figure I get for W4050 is 1.9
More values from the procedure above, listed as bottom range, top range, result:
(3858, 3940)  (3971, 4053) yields 1.58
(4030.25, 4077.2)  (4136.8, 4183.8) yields 1.15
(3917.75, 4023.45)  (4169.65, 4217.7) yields 1.58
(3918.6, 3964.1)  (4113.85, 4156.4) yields 2.26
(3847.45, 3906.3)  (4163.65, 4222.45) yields 1.60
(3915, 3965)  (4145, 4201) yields 2.25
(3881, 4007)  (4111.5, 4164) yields 1.70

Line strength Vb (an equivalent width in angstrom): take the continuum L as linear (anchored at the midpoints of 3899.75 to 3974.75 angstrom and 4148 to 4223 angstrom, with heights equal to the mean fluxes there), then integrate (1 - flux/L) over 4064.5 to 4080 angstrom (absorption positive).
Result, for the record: -2.8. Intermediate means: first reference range 13.7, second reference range 28.4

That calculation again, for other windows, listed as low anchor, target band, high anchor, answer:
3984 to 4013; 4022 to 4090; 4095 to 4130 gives 0.50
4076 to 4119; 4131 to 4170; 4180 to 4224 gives -1.14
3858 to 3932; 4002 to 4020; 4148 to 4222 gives -3.45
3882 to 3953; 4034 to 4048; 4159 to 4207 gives -2.18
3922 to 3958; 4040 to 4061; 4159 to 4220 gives -4.93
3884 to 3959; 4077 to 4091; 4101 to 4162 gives -2.32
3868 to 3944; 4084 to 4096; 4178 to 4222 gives -3.26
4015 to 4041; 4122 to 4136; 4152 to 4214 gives -0.51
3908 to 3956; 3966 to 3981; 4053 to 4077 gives 0.71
